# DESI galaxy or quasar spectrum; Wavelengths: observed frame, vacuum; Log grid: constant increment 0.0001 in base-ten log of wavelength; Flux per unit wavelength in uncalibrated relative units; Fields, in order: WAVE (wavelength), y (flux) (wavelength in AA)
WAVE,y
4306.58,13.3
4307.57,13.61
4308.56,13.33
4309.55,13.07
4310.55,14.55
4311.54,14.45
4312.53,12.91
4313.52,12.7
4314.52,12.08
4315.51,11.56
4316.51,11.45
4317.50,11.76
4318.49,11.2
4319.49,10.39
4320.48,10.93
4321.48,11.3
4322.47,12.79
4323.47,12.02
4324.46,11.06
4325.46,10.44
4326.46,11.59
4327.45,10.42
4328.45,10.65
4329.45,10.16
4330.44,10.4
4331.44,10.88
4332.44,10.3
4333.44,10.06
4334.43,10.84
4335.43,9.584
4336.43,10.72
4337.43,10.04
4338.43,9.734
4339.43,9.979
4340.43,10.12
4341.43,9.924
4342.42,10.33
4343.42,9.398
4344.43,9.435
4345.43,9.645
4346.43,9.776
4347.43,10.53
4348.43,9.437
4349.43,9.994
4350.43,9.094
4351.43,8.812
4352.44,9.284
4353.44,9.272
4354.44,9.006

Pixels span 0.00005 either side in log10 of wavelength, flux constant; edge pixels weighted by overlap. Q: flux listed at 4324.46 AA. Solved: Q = 11.06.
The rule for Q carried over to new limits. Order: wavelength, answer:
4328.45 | 10.65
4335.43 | 9.584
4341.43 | 9.924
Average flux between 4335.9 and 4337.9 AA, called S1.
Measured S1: 10.4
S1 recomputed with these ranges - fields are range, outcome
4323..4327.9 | 11.1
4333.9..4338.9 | 10.2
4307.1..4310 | 13.4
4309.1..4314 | 13.5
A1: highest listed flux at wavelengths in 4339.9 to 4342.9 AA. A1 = 10.33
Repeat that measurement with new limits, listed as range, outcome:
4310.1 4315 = 14.55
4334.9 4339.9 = 10.72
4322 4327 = 12.79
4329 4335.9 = 10.88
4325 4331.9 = 11.59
